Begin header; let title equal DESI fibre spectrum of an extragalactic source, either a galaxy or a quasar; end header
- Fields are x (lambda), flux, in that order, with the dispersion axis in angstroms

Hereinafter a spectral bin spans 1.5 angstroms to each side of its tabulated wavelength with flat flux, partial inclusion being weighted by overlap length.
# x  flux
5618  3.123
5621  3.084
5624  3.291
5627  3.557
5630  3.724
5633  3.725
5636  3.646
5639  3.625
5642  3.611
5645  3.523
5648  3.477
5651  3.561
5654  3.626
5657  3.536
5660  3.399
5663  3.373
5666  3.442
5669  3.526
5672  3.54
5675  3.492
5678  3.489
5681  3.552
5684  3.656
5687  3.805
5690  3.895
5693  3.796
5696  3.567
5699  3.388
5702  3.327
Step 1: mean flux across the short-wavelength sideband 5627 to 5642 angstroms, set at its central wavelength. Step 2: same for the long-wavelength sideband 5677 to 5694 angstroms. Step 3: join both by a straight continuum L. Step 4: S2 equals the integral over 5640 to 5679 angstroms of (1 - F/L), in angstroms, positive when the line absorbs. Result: 1.82 angstroms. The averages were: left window 3.66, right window 3.7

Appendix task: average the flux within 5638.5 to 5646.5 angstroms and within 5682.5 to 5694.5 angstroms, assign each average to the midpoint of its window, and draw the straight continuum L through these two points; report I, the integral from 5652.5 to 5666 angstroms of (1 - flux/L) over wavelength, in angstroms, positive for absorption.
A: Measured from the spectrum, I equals 0.66 angstroms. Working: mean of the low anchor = 3.58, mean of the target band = 3.48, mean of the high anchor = 3.79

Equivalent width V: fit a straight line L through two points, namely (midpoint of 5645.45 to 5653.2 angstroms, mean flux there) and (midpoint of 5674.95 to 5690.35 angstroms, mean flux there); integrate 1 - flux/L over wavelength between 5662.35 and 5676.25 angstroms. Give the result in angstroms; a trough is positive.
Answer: 0.5 angstroms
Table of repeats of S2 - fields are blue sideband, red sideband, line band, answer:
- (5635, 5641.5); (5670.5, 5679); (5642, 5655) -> 0.2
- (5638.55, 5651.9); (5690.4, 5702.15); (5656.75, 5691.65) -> 0.1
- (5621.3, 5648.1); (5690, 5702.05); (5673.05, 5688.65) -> -0.1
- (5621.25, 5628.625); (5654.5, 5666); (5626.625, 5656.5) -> -1.7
